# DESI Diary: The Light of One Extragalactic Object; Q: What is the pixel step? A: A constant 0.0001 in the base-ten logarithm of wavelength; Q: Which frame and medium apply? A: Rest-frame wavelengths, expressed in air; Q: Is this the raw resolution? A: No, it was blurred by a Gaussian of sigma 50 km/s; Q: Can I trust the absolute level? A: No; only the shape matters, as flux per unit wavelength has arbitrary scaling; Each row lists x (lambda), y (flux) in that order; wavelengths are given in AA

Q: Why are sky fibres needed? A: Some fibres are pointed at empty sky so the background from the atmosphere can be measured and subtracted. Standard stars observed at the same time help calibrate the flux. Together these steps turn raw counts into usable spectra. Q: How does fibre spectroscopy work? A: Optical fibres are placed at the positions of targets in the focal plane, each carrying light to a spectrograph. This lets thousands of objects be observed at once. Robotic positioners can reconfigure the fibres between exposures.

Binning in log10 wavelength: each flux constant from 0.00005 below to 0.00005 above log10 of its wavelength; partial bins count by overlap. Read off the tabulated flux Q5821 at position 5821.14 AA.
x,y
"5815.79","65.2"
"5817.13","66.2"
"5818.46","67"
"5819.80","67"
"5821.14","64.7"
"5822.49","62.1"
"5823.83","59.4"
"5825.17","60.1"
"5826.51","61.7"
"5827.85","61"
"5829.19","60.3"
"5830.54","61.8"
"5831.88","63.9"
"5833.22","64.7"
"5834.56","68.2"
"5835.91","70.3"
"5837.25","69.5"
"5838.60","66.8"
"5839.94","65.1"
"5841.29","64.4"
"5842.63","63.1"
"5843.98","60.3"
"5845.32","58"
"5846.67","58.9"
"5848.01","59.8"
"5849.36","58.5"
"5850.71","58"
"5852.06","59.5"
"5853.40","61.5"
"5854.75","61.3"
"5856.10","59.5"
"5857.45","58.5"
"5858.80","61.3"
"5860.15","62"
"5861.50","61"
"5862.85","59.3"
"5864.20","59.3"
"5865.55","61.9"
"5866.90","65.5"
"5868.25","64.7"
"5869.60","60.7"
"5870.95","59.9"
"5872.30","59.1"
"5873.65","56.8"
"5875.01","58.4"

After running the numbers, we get 64.7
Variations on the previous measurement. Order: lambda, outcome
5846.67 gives 58.9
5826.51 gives 61.7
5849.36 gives 58.5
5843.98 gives 60.3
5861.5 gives 61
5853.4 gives 61.5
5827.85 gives 61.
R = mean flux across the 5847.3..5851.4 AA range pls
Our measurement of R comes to 58.7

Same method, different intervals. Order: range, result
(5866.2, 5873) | 62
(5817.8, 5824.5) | 64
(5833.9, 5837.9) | 69.3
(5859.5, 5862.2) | 61.5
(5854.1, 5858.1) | 59.7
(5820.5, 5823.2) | 63.1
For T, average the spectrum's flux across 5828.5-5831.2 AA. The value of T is 60.9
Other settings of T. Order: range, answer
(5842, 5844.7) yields 61.6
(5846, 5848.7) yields 59.4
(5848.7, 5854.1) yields 59.4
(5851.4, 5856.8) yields 60.5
